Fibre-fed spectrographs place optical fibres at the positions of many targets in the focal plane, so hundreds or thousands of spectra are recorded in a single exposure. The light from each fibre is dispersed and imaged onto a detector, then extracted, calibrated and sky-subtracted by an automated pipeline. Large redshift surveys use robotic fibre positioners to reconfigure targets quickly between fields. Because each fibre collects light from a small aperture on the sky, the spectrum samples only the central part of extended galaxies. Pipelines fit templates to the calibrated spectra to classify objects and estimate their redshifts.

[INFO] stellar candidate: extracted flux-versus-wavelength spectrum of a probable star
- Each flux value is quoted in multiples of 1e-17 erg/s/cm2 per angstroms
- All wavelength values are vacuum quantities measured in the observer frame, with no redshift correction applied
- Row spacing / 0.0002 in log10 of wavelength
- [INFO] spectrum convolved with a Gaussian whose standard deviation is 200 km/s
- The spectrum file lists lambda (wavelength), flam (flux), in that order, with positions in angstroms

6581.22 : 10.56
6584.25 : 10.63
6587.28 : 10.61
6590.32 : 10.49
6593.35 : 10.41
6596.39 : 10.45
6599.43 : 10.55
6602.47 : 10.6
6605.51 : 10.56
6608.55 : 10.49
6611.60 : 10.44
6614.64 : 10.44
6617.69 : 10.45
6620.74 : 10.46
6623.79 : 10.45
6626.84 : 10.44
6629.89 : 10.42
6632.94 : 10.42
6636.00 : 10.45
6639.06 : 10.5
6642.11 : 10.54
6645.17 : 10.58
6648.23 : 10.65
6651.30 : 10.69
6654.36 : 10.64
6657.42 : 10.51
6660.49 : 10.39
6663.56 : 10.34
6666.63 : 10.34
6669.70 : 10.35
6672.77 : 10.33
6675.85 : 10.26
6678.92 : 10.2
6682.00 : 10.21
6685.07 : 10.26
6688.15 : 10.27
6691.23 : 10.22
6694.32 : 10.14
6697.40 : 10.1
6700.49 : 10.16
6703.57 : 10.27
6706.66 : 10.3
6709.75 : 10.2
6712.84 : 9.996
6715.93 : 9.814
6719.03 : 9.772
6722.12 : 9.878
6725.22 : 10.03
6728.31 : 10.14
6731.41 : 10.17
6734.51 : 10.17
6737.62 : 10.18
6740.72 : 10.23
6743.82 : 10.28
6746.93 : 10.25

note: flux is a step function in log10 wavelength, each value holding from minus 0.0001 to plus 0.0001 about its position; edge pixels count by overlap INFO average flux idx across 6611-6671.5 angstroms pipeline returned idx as 10.5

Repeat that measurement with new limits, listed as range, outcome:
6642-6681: 10.4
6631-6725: 10.3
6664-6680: 10.3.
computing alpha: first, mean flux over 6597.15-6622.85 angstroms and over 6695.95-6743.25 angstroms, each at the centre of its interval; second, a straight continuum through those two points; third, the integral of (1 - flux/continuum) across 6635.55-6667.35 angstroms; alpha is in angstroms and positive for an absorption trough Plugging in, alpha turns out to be -0.5 angstroms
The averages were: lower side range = 10.5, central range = 10.5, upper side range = 10.1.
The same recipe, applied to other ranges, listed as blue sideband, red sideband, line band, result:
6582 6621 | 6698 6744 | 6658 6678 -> -0.11 angstroms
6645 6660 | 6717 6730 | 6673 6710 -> 0.09 angstroms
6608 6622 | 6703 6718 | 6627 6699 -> -0.80 angstroms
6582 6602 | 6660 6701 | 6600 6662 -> -0.60 angstroms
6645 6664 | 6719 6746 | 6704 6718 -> 0.21 angstroms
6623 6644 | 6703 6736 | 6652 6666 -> -0.17 angstroms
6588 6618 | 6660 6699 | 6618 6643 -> -0.12 angstroms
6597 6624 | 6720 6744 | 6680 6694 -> 0.04 angstroms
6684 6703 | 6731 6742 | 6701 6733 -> 0.40 angstroms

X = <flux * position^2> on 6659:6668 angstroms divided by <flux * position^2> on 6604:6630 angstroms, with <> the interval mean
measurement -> 1.00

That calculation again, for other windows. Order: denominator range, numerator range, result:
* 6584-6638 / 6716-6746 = 1.00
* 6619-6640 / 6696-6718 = 0.99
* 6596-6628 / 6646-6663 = 1.02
